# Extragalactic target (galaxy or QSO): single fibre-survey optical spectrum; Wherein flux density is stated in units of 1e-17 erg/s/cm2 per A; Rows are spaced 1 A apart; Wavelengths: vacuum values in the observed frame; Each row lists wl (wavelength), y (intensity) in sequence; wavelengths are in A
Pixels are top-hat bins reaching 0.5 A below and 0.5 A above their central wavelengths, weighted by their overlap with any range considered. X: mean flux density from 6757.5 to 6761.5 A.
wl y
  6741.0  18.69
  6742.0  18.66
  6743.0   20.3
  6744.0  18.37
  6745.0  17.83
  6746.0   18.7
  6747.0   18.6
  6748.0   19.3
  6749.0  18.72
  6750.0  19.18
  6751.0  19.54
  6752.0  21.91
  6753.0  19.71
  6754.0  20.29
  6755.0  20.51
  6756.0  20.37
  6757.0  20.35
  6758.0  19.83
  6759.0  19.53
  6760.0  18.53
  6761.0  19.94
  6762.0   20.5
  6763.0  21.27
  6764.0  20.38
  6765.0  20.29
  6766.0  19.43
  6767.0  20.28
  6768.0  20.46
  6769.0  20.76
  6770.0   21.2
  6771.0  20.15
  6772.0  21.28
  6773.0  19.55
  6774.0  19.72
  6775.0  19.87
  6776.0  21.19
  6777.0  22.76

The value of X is 19.5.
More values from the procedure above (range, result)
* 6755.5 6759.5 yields 20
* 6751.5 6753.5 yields 20.8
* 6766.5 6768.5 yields 20.4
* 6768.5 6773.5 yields 20.6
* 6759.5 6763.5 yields 20.1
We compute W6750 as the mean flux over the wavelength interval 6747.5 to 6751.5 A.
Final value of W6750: 19.2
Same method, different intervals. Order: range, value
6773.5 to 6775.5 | 19.8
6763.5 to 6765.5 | 20.3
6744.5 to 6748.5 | 18.6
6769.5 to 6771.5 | 20.7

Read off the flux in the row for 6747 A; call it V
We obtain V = 18.6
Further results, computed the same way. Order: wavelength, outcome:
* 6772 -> 21.28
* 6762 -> 20.5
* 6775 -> 19.87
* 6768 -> 20.46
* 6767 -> 20.28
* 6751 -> 19.54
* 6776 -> 21.19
